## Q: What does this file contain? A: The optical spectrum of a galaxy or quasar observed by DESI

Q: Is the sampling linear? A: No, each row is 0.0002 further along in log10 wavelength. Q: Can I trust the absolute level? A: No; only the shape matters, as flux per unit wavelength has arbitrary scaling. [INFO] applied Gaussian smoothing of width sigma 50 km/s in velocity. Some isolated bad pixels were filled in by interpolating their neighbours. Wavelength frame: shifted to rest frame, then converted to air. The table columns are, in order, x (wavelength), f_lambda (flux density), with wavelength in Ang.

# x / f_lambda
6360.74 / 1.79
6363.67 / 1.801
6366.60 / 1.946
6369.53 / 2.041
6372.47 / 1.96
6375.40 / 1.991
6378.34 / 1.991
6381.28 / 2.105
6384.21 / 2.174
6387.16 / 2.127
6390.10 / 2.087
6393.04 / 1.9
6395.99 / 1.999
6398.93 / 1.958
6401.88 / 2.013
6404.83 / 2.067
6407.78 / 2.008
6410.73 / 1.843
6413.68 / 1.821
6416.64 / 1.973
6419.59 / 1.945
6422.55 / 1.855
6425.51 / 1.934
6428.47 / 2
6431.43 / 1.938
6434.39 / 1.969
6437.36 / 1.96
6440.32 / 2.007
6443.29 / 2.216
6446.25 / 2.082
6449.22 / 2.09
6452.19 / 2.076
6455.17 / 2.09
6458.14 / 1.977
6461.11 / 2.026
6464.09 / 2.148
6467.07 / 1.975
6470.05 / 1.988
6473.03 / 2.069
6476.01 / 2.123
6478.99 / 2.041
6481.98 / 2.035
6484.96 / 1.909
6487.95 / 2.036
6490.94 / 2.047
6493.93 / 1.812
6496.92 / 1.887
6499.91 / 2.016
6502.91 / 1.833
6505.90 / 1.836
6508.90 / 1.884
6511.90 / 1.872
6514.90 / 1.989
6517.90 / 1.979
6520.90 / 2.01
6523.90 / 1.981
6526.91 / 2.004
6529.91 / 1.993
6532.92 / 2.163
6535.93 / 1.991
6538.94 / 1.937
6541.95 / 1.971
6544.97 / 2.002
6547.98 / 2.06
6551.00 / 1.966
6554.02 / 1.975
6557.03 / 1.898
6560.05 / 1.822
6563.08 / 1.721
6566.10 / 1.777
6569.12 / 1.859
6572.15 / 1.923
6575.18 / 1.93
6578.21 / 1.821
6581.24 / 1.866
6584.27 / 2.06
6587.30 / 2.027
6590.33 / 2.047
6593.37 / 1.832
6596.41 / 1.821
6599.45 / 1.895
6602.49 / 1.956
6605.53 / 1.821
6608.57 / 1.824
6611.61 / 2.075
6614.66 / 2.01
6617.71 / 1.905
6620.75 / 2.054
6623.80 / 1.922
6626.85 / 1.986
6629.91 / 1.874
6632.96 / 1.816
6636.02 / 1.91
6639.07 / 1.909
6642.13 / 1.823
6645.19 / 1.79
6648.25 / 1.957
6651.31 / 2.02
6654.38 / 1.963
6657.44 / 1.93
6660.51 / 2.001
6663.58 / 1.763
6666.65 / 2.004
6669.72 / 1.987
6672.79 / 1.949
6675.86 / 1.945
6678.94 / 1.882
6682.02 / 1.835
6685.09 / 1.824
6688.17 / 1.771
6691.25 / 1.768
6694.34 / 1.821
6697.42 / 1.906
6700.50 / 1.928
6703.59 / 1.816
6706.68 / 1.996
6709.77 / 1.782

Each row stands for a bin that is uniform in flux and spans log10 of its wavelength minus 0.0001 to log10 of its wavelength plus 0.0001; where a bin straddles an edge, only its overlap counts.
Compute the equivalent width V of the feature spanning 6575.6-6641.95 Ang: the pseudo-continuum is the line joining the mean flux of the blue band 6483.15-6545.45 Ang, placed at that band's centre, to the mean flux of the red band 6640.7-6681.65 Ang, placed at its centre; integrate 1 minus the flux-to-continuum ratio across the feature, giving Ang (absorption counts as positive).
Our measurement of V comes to 0.4 Ang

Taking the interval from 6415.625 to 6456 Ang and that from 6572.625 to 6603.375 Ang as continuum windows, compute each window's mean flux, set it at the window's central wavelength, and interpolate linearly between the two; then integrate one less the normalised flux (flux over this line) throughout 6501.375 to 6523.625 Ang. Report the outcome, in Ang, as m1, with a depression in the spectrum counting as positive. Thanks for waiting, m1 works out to 0.5 Ang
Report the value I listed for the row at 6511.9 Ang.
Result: 1.872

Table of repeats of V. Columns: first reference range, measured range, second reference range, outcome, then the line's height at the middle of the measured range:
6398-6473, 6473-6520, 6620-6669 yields 0.4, 1.98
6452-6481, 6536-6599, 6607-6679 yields 2.0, 1.98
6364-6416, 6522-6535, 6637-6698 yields -0.6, 1.94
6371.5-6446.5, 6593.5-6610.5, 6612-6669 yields 0.6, 1.94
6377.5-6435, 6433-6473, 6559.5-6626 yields -1.6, 1.97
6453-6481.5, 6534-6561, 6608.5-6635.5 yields 0.4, 1.99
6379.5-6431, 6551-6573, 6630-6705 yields 0.8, 1.93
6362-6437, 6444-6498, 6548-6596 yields -2.2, 1.95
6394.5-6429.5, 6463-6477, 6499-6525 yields -0.8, 1.94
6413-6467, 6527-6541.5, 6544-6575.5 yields -0.7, 1.92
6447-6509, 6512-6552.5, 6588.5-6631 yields -0.6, 1.97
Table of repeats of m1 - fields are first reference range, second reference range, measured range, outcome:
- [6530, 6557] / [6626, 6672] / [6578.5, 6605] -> 0.45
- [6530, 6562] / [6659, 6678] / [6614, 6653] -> 0.61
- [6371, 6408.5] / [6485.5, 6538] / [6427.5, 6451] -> -0.39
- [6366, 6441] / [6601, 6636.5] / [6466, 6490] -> -0.70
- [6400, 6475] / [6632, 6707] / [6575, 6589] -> -0.07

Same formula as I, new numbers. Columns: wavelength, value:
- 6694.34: 1.821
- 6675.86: 1.945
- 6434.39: 1.969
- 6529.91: 1.993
